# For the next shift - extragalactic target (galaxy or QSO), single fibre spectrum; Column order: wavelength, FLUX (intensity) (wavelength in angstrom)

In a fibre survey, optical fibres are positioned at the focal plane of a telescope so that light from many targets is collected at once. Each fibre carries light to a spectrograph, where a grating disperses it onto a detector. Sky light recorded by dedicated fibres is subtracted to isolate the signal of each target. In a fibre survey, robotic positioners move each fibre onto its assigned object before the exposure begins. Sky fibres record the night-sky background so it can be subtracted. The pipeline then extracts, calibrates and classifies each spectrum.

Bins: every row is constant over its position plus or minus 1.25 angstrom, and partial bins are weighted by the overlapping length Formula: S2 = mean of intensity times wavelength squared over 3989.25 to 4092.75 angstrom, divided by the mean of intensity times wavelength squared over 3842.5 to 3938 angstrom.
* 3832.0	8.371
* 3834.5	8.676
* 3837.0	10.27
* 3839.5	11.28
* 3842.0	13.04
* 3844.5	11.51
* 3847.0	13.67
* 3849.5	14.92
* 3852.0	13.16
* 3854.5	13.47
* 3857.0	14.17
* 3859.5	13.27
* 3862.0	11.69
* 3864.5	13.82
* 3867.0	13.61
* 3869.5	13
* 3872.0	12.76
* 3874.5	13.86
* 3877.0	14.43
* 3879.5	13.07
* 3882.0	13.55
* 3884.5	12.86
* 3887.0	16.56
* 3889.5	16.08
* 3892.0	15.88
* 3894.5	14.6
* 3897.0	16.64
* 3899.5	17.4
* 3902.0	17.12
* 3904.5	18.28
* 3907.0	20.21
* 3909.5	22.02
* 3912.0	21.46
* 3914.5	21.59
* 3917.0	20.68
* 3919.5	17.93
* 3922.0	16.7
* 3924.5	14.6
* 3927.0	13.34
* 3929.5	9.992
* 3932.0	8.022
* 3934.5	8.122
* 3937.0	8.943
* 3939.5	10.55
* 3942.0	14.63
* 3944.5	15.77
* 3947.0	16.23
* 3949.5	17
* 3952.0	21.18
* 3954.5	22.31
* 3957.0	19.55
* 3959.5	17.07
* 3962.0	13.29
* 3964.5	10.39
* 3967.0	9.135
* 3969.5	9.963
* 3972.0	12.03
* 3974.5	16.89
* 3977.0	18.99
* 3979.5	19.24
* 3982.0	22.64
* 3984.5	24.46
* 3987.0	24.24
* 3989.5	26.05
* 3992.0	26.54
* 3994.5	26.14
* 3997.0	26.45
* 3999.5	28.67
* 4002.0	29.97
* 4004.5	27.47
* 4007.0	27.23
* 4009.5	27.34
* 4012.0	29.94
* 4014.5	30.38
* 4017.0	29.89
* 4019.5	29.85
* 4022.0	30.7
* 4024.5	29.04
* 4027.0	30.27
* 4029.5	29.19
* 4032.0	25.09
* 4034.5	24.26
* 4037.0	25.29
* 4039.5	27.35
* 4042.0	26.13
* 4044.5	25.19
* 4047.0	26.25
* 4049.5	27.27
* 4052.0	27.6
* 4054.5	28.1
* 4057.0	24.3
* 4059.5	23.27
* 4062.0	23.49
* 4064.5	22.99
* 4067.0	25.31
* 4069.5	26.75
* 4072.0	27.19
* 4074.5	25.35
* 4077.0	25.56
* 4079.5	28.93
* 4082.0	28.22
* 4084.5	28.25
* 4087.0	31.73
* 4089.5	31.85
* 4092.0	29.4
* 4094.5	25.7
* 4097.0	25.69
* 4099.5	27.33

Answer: 1.99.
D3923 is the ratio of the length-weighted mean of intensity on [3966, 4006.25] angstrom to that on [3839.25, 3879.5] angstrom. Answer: 1.65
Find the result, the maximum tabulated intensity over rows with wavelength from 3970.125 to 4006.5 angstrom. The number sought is 29.97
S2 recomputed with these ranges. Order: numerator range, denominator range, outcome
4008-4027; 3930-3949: 2.59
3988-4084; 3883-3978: 1.83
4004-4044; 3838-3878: 2.31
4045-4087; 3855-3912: 1.88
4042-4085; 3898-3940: 1.78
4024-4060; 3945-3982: 1.71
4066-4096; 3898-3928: 1.64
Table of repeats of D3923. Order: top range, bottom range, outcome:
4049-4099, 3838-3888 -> 2.01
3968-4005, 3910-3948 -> 1.53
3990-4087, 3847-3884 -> 2.02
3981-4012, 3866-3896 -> 1.87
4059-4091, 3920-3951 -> 2.07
